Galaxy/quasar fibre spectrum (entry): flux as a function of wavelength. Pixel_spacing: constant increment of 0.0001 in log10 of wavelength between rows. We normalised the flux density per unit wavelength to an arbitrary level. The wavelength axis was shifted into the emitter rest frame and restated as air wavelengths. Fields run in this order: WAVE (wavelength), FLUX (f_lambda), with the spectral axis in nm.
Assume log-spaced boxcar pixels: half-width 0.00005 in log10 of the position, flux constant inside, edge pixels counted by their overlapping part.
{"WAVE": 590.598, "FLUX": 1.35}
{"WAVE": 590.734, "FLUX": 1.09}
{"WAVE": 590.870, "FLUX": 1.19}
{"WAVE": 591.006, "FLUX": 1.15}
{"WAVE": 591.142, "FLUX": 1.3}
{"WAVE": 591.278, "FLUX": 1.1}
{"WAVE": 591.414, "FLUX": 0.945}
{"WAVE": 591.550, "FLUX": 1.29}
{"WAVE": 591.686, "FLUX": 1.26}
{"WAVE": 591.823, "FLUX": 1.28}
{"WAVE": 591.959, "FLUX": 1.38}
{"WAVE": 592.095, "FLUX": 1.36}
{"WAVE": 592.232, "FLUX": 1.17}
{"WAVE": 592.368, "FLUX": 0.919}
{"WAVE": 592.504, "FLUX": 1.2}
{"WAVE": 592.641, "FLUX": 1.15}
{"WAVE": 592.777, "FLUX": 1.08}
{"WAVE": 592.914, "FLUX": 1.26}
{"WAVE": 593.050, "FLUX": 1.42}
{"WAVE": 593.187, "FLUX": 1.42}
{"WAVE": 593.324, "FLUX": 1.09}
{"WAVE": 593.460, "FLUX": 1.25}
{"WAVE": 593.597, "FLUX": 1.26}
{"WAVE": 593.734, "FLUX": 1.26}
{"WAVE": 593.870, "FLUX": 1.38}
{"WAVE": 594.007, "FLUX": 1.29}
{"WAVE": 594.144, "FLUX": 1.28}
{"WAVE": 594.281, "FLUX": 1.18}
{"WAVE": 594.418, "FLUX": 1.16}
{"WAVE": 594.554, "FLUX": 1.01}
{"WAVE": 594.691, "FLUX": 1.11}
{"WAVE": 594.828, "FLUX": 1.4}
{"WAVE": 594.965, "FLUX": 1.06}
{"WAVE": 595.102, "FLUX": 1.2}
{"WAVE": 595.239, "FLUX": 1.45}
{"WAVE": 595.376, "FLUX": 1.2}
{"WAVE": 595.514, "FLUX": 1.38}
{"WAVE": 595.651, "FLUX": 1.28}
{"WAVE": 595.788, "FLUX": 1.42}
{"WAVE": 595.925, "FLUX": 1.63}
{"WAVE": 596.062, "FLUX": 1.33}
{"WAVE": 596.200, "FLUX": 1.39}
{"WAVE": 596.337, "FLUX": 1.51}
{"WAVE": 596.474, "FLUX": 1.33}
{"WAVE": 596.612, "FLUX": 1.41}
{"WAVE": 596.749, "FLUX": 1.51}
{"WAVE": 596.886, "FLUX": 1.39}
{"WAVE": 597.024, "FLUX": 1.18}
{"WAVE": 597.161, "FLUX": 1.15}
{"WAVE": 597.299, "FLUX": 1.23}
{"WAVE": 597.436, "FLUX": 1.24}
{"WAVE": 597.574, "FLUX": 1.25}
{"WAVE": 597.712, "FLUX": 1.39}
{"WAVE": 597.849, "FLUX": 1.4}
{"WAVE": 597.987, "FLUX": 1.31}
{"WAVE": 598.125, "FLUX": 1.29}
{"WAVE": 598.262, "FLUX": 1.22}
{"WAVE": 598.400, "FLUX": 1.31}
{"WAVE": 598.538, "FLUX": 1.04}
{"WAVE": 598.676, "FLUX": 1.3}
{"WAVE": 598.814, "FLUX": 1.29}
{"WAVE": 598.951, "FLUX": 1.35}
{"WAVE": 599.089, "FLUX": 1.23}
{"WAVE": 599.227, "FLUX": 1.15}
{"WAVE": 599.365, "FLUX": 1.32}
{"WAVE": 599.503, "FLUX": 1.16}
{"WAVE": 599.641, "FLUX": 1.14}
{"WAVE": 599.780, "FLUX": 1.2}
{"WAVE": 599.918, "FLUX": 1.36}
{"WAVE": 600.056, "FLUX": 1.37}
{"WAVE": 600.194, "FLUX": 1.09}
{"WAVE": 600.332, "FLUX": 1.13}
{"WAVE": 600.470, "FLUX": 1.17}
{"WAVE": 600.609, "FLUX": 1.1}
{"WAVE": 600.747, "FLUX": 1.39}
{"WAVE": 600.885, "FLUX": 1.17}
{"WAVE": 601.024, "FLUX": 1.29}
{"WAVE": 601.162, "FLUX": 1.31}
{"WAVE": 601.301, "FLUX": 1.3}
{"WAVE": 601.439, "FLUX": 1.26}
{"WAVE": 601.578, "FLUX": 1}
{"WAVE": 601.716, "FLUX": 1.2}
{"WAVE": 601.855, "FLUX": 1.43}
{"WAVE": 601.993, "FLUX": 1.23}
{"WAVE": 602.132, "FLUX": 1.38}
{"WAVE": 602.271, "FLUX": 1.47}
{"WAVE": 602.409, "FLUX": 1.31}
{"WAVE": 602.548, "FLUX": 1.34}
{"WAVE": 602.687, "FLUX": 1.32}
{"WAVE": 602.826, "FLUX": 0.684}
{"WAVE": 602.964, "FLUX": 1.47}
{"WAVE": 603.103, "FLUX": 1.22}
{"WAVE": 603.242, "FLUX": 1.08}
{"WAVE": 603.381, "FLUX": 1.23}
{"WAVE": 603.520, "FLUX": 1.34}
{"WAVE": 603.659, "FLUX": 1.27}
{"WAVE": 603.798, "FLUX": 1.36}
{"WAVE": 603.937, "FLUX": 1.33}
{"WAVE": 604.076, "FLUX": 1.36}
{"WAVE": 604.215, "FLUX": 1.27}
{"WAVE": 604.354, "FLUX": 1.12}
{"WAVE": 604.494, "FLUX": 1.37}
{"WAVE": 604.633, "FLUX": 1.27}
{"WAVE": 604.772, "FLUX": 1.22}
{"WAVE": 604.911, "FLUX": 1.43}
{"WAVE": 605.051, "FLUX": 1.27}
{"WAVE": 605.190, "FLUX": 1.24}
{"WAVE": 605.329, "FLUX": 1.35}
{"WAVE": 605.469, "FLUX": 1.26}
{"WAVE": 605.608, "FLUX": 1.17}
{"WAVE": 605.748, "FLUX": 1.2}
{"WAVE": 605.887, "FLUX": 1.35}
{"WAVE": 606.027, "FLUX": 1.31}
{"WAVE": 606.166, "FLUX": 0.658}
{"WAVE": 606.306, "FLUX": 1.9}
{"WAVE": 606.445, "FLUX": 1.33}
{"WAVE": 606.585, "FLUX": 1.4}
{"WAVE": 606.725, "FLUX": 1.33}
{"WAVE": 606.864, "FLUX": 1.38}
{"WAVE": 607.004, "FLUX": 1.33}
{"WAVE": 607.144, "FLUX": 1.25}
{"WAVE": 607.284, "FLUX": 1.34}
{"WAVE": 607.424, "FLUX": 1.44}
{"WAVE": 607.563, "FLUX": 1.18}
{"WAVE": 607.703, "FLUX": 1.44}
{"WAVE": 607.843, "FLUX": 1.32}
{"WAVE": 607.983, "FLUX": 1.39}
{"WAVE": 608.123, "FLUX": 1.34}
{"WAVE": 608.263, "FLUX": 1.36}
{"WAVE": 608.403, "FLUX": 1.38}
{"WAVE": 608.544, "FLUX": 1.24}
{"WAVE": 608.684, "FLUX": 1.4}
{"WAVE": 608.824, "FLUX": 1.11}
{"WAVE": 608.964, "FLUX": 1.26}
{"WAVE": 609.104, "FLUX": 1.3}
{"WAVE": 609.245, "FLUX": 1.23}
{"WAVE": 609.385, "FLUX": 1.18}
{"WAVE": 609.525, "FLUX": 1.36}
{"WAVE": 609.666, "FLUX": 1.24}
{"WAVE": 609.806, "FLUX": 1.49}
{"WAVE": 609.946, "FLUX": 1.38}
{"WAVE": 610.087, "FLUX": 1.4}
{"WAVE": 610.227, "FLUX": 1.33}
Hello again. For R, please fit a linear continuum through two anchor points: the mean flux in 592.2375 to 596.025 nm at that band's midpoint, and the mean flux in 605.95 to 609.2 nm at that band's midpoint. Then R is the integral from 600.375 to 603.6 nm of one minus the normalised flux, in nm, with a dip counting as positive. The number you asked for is 0.11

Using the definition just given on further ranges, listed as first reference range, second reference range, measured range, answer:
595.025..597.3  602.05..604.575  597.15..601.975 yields 0.26 nm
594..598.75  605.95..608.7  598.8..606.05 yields 0.32 nm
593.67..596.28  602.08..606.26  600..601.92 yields 0.06 nm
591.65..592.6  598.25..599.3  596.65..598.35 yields -0.09 nm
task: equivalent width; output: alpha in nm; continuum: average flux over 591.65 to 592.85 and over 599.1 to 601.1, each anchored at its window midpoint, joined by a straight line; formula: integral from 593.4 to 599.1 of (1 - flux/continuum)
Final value -0.40 nm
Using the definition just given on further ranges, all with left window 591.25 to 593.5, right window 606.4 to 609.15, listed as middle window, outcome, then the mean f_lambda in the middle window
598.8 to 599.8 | 0.03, 1.23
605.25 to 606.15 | 0.05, 1.24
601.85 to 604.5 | 0.04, 1.27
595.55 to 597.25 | -0.18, 1.38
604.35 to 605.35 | 0.01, 1.29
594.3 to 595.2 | 0.05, 1.17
